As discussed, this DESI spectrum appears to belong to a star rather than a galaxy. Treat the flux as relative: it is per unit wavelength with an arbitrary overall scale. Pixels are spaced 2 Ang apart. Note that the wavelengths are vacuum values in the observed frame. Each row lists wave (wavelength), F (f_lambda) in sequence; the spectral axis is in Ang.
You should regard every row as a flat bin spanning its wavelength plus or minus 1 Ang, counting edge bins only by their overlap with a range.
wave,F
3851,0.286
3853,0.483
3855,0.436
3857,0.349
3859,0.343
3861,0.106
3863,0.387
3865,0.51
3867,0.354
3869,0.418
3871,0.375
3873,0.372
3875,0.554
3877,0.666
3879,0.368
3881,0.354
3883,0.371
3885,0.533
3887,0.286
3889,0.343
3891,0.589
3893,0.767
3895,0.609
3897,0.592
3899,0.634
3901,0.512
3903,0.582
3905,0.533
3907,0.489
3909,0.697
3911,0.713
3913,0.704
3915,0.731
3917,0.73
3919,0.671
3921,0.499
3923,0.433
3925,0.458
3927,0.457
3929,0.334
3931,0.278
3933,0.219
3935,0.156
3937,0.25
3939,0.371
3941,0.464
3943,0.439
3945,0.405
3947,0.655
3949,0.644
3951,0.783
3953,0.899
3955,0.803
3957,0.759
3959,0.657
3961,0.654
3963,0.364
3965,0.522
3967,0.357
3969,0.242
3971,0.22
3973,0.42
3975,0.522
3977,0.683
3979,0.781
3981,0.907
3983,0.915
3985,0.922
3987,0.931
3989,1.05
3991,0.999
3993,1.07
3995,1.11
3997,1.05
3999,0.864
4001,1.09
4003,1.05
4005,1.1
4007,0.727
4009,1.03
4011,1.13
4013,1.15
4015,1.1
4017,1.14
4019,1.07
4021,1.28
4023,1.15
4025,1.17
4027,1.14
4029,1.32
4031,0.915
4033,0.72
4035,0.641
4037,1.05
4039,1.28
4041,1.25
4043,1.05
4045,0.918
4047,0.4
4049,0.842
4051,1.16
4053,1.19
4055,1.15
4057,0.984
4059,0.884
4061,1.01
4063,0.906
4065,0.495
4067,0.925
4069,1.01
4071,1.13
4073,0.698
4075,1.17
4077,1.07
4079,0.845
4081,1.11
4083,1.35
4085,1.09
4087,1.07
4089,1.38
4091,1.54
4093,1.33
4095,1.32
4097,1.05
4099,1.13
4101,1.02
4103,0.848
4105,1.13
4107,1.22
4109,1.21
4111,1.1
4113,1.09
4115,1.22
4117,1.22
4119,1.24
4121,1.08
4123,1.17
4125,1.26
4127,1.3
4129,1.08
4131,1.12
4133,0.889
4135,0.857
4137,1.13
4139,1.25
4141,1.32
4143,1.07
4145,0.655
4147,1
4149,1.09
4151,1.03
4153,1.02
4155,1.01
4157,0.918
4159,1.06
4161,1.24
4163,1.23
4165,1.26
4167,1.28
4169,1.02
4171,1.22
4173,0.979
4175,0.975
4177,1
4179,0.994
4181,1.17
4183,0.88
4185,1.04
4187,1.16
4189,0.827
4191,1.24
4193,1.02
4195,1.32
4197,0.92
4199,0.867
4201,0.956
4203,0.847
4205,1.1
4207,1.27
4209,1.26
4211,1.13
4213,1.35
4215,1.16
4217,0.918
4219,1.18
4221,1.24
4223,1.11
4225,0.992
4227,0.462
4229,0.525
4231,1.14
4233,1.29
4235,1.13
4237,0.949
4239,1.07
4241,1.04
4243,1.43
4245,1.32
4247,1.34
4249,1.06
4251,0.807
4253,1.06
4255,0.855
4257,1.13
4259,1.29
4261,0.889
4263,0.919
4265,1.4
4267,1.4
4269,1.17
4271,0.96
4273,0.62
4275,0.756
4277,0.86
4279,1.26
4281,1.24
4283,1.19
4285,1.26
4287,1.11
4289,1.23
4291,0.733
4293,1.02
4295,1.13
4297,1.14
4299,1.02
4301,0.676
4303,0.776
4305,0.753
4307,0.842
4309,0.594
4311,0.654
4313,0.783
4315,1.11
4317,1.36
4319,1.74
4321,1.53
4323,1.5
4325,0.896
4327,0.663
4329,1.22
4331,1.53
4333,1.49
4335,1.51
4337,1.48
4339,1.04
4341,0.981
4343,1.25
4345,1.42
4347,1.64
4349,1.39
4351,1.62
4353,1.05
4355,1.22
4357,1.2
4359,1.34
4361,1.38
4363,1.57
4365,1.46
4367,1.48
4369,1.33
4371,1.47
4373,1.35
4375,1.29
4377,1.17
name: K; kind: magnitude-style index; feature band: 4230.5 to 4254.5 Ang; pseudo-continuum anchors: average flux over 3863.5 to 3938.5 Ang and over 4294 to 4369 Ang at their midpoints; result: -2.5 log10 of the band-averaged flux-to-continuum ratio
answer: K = -0.075 mag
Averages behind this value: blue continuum 0.489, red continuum 1.2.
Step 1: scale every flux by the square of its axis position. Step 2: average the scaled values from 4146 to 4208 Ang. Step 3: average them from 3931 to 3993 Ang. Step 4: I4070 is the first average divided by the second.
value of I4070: 2.0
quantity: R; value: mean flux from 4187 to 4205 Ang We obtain 1.01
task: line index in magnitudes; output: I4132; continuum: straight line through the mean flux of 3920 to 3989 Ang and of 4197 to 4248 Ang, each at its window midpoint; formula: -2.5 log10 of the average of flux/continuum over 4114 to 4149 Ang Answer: -0.23 mag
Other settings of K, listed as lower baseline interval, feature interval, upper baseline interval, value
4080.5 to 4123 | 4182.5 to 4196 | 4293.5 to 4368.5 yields 0.11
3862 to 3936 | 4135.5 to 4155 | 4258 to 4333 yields -0.24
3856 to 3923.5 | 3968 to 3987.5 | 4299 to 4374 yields 0.01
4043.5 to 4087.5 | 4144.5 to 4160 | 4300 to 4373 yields 0.07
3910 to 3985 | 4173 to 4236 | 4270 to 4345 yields -0.13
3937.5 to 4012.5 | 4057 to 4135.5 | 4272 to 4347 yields -0.24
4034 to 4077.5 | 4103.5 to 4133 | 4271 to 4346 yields -0.17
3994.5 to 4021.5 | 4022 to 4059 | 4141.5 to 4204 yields 0.04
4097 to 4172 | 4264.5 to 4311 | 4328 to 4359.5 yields 0.27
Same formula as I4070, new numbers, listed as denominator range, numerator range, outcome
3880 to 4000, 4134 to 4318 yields 2.00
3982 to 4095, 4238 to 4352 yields 1.22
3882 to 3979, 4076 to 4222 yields 2.36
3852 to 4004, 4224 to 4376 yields 2.36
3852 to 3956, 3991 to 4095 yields 2.27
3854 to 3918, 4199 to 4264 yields 2.52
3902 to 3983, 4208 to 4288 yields 2.32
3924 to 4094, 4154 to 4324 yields 1.38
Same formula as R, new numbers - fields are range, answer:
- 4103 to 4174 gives 1.11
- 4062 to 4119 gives 1.1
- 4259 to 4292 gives 1.07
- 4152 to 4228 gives 1.07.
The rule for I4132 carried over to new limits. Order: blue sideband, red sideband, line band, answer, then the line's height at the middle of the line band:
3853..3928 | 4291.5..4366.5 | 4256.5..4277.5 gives 0.052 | 1.09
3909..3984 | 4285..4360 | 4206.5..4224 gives -0.199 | 0.98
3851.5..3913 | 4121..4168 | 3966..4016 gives -0.154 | 0.736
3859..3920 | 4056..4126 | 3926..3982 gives 0.356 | 0.701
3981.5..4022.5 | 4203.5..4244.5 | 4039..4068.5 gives 0.105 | 1.05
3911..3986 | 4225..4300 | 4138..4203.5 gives -0.166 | 0.91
